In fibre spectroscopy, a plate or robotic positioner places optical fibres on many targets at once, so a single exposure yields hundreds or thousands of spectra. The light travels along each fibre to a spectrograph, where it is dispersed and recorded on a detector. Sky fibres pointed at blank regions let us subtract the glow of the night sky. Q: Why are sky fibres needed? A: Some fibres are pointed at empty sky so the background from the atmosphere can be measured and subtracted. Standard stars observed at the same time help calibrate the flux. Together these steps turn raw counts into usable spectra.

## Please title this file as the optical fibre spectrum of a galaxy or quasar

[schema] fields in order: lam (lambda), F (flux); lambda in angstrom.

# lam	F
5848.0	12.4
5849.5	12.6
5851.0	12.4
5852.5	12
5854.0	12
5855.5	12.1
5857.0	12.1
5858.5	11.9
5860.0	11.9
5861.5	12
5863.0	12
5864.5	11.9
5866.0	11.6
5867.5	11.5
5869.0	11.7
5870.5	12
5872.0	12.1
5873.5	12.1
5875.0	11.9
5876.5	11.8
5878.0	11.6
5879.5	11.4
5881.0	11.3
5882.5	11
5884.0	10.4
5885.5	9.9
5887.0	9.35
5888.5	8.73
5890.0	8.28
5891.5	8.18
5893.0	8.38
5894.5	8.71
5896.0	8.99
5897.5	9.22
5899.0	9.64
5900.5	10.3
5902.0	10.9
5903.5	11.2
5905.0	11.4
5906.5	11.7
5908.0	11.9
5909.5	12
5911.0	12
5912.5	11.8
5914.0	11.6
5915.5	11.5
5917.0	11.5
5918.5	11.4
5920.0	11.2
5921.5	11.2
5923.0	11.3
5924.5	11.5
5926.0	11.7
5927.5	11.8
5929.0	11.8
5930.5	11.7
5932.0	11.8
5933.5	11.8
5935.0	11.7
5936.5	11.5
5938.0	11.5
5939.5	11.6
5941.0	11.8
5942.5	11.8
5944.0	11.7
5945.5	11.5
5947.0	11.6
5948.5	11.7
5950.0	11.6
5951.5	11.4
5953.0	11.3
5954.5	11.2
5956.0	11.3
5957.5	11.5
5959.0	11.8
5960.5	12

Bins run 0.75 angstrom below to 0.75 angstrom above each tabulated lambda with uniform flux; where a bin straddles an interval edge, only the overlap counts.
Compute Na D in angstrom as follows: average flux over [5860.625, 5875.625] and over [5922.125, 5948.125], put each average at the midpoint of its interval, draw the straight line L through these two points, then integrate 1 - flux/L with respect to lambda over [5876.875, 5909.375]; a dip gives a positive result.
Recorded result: 4.47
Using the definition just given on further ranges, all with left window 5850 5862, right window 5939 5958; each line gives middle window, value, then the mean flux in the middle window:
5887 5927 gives 3.9 angstrom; 10.6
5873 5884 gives 0.4 angstrom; 11.5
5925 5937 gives -0.1 angstrom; 11.7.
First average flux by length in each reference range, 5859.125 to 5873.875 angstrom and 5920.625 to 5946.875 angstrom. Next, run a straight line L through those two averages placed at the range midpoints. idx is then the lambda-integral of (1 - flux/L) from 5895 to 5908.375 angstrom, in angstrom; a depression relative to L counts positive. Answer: 1.4 angstrom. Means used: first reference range 11.9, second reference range 11.6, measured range 10.5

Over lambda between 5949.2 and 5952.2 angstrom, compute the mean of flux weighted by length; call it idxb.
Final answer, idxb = 11.5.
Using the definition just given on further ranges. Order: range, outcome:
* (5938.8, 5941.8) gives 11.7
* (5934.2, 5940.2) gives 11.6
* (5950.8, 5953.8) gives 11.3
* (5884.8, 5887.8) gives 9.61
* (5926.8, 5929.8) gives 11.8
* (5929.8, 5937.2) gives 11.7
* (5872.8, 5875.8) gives 12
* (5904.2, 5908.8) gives 11.7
